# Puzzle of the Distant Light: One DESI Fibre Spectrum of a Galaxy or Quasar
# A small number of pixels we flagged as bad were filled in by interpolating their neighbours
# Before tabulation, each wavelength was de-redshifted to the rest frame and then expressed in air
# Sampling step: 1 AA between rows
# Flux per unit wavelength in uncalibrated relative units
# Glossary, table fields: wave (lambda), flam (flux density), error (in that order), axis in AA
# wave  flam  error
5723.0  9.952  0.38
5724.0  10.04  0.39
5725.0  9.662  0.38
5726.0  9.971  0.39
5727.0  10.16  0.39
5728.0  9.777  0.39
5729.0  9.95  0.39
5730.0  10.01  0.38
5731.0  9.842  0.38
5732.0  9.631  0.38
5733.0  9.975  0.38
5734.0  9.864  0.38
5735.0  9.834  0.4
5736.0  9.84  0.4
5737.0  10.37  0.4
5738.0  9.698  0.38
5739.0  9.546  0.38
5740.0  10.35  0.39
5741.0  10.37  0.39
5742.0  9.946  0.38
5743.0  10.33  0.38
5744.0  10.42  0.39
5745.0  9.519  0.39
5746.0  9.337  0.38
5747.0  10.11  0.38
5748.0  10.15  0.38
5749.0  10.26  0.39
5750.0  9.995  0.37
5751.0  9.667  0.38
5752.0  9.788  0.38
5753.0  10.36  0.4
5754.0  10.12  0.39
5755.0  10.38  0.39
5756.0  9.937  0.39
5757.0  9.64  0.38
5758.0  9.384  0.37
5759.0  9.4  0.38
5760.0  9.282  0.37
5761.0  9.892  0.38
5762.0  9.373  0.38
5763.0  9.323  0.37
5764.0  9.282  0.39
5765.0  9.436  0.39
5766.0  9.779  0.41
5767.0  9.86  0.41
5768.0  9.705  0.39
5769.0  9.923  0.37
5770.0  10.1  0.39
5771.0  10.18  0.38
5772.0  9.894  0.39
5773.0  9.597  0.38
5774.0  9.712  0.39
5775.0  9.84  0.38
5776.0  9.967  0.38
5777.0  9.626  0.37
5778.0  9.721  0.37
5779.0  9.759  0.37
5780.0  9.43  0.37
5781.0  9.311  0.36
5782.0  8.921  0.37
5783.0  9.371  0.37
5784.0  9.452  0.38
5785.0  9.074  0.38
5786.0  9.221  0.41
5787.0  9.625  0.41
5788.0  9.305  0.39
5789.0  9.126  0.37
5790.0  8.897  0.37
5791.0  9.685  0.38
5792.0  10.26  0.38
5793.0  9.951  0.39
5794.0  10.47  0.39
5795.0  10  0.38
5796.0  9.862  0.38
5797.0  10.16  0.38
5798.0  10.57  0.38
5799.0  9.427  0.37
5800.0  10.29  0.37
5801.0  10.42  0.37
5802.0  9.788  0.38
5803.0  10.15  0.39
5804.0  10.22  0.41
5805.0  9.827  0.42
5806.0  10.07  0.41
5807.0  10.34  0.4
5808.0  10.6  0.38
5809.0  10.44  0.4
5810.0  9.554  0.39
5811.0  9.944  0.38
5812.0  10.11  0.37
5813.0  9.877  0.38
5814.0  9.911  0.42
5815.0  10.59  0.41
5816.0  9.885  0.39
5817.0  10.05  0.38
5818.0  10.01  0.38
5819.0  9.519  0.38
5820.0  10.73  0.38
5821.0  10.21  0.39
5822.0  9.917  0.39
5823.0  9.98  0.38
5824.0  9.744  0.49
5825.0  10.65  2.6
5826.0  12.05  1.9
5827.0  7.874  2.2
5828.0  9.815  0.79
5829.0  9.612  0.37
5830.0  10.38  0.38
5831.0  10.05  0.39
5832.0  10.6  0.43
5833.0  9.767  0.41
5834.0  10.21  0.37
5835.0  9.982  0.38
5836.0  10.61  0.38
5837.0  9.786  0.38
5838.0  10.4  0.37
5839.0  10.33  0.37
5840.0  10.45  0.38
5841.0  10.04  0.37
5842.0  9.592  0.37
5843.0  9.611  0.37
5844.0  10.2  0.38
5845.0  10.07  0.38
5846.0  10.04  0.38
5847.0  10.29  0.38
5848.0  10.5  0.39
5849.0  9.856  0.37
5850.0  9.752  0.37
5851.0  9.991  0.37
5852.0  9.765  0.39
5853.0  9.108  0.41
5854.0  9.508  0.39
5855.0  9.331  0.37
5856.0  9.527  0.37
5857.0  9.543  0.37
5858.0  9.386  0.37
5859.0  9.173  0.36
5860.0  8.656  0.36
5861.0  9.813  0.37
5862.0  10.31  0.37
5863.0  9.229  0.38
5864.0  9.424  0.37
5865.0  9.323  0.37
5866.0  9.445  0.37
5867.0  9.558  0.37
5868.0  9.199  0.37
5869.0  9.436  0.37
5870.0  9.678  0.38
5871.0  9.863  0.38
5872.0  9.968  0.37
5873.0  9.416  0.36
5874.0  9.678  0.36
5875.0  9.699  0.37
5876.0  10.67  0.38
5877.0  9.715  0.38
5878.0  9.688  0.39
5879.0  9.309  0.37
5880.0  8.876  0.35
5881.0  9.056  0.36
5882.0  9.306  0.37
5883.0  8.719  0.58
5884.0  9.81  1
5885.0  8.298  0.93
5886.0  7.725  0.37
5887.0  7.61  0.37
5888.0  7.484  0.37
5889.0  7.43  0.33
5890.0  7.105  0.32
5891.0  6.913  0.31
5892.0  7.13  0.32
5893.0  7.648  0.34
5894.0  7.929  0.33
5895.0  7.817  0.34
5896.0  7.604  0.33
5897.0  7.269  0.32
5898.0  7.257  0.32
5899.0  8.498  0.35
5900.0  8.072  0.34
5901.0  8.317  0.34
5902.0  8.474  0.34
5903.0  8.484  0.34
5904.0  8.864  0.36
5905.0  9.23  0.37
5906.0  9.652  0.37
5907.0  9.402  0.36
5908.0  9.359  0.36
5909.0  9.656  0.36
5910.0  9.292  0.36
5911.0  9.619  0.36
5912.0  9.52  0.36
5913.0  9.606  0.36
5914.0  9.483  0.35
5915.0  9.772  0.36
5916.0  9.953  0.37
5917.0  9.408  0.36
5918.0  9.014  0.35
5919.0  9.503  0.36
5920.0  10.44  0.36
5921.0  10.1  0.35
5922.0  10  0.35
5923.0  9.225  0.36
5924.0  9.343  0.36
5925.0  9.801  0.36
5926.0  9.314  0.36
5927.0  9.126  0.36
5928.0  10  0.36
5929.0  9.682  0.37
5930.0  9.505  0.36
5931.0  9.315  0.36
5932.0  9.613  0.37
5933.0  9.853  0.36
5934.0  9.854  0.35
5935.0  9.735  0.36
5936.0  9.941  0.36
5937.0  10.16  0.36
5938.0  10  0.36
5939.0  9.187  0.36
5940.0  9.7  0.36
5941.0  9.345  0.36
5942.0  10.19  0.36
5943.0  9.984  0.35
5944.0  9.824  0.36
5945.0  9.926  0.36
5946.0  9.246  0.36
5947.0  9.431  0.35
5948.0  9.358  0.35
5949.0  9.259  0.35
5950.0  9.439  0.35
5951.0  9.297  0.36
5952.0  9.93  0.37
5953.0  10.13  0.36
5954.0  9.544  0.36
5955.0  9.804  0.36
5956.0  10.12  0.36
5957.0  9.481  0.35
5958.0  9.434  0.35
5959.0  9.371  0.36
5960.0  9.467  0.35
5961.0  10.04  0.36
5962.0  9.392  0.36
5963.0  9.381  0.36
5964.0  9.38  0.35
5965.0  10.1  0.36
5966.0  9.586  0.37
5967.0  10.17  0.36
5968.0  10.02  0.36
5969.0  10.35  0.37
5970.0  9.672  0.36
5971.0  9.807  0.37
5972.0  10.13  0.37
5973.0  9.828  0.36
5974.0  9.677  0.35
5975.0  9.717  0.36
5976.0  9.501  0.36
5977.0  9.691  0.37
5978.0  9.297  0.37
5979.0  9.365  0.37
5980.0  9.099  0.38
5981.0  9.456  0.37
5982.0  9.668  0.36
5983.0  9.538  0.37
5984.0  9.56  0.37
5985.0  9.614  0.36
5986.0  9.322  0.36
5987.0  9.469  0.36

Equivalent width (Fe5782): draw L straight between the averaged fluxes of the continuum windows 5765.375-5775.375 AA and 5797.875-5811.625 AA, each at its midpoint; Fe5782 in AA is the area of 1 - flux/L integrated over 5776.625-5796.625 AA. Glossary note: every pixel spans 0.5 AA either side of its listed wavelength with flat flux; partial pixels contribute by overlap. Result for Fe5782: 0.8 AA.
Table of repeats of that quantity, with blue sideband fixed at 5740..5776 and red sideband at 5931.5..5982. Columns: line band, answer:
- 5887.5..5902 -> 3.13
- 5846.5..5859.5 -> 0.13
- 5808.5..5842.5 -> -1.00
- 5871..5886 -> 0.54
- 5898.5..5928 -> 1.15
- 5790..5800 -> -0.19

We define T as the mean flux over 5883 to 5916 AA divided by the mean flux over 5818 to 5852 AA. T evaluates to 0.8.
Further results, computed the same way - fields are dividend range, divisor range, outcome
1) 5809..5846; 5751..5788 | 1.04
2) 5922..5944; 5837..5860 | 0.99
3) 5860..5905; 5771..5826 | 0.89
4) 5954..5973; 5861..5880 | 1.01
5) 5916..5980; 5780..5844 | 0.97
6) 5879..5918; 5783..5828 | 0.86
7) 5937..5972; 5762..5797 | 1.01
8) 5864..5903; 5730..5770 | 0.88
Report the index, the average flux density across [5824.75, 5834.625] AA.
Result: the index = 10.1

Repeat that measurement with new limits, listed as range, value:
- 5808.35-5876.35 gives 9.88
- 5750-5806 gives 9.75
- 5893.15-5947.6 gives 9.3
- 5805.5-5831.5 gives 10.1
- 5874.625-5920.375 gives 8.77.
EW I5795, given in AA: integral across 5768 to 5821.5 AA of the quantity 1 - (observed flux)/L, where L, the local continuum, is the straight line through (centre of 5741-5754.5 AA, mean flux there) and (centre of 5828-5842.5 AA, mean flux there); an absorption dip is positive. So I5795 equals 1.09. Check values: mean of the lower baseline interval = 10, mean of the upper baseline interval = 10.1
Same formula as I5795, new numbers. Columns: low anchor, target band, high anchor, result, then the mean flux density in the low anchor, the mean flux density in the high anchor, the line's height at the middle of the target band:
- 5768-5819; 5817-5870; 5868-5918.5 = -2.9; 9.85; 8.84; 9.34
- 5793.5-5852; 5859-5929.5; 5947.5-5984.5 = 5.9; 10.1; 9.65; 9.87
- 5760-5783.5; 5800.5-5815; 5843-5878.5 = -0.7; 9.64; 9.68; 9.66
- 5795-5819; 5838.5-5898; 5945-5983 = 4.5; 10.1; 9.64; 9.91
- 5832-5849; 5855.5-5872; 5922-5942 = 0.8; 10.1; 9.64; 10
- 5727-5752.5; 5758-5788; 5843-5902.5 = 0.4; 9.95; 9.03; 9.72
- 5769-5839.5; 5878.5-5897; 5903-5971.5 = 3.2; 9.93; 9.63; 9.74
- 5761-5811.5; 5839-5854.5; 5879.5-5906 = -1.9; 9.78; 8.14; 8.85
